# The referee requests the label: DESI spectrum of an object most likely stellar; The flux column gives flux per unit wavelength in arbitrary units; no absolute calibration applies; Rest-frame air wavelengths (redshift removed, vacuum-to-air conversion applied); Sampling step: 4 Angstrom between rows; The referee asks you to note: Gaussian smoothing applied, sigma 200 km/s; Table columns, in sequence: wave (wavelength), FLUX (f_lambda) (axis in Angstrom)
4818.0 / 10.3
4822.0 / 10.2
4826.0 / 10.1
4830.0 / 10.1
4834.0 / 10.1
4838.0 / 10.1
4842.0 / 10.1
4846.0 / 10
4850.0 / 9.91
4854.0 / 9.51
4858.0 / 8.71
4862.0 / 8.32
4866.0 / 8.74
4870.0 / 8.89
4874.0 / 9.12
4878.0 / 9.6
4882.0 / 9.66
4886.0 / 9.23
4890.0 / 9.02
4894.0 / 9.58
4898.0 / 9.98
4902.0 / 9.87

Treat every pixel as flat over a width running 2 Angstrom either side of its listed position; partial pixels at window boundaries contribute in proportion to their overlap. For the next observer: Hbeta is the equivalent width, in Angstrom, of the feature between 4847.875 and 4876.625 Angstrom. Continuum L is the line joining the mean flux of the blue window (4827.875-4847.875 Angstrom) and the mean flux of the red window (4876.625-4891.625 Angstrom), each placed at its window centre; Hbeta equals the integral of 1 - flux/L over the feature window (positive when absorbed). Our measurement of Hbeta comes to 2.0 Angstrom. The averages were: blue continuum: 10.1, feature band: 9.05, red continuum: 9.38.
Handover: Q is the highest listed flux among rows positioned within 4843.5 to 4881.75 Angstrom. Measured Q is 10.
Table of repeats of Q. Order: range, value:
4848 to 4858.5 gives 9.91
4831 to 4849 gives 10.1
